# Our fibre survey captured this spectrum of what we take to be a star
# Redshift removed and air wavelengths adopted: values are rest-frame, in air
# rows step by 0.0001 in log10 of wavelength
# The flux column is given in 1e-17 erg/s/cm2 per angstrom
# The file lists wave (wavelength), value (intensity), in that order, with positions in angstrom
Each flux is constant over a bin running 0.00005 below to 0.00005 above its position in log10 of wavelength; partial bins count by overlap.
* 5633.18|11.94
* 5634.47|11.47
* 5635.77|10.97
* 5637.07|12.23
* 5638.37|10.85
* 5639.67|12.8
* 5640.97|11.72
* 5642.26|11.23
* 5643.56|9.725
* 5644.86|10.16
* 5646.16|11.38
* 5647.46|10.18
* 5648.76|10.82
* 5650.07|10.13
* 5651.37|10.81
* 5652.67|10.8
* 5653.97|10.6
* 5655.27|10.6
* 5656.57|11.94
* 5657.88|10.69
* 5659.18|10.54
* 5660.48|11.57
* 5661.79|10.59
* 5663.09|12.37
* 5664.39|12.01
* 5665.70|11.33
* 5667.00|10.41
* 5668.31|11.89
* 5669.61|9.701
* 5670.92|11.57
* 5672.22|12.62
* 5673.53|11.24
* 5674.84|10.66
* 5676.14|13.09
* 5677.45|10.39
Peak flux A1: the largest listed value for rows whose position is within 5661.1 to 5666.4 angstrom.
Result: 12.37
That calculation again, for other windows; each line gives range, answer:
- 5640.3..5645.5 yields 11.72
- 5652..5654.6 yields 10.8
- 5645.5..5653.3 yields 11.38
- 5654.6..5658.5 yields 11.94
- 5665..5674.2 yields 12.62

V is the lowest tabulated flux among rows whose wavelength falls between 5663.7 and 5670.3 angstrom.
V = 9.701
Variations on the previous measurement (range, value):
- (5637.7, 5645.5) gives 9.725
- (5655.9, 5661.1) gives 10.54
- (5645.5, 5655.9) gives 10.13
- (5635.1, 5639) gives 10.85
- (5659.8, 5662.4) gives 10.59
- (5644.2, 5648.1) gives 10.16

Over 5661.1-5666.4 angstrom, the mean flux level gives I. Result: 11.6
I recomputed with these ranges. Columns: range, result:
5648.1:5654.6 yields 10.6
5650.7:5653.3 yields 10.8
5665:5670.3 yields 10.8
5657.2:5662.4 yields 10.8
